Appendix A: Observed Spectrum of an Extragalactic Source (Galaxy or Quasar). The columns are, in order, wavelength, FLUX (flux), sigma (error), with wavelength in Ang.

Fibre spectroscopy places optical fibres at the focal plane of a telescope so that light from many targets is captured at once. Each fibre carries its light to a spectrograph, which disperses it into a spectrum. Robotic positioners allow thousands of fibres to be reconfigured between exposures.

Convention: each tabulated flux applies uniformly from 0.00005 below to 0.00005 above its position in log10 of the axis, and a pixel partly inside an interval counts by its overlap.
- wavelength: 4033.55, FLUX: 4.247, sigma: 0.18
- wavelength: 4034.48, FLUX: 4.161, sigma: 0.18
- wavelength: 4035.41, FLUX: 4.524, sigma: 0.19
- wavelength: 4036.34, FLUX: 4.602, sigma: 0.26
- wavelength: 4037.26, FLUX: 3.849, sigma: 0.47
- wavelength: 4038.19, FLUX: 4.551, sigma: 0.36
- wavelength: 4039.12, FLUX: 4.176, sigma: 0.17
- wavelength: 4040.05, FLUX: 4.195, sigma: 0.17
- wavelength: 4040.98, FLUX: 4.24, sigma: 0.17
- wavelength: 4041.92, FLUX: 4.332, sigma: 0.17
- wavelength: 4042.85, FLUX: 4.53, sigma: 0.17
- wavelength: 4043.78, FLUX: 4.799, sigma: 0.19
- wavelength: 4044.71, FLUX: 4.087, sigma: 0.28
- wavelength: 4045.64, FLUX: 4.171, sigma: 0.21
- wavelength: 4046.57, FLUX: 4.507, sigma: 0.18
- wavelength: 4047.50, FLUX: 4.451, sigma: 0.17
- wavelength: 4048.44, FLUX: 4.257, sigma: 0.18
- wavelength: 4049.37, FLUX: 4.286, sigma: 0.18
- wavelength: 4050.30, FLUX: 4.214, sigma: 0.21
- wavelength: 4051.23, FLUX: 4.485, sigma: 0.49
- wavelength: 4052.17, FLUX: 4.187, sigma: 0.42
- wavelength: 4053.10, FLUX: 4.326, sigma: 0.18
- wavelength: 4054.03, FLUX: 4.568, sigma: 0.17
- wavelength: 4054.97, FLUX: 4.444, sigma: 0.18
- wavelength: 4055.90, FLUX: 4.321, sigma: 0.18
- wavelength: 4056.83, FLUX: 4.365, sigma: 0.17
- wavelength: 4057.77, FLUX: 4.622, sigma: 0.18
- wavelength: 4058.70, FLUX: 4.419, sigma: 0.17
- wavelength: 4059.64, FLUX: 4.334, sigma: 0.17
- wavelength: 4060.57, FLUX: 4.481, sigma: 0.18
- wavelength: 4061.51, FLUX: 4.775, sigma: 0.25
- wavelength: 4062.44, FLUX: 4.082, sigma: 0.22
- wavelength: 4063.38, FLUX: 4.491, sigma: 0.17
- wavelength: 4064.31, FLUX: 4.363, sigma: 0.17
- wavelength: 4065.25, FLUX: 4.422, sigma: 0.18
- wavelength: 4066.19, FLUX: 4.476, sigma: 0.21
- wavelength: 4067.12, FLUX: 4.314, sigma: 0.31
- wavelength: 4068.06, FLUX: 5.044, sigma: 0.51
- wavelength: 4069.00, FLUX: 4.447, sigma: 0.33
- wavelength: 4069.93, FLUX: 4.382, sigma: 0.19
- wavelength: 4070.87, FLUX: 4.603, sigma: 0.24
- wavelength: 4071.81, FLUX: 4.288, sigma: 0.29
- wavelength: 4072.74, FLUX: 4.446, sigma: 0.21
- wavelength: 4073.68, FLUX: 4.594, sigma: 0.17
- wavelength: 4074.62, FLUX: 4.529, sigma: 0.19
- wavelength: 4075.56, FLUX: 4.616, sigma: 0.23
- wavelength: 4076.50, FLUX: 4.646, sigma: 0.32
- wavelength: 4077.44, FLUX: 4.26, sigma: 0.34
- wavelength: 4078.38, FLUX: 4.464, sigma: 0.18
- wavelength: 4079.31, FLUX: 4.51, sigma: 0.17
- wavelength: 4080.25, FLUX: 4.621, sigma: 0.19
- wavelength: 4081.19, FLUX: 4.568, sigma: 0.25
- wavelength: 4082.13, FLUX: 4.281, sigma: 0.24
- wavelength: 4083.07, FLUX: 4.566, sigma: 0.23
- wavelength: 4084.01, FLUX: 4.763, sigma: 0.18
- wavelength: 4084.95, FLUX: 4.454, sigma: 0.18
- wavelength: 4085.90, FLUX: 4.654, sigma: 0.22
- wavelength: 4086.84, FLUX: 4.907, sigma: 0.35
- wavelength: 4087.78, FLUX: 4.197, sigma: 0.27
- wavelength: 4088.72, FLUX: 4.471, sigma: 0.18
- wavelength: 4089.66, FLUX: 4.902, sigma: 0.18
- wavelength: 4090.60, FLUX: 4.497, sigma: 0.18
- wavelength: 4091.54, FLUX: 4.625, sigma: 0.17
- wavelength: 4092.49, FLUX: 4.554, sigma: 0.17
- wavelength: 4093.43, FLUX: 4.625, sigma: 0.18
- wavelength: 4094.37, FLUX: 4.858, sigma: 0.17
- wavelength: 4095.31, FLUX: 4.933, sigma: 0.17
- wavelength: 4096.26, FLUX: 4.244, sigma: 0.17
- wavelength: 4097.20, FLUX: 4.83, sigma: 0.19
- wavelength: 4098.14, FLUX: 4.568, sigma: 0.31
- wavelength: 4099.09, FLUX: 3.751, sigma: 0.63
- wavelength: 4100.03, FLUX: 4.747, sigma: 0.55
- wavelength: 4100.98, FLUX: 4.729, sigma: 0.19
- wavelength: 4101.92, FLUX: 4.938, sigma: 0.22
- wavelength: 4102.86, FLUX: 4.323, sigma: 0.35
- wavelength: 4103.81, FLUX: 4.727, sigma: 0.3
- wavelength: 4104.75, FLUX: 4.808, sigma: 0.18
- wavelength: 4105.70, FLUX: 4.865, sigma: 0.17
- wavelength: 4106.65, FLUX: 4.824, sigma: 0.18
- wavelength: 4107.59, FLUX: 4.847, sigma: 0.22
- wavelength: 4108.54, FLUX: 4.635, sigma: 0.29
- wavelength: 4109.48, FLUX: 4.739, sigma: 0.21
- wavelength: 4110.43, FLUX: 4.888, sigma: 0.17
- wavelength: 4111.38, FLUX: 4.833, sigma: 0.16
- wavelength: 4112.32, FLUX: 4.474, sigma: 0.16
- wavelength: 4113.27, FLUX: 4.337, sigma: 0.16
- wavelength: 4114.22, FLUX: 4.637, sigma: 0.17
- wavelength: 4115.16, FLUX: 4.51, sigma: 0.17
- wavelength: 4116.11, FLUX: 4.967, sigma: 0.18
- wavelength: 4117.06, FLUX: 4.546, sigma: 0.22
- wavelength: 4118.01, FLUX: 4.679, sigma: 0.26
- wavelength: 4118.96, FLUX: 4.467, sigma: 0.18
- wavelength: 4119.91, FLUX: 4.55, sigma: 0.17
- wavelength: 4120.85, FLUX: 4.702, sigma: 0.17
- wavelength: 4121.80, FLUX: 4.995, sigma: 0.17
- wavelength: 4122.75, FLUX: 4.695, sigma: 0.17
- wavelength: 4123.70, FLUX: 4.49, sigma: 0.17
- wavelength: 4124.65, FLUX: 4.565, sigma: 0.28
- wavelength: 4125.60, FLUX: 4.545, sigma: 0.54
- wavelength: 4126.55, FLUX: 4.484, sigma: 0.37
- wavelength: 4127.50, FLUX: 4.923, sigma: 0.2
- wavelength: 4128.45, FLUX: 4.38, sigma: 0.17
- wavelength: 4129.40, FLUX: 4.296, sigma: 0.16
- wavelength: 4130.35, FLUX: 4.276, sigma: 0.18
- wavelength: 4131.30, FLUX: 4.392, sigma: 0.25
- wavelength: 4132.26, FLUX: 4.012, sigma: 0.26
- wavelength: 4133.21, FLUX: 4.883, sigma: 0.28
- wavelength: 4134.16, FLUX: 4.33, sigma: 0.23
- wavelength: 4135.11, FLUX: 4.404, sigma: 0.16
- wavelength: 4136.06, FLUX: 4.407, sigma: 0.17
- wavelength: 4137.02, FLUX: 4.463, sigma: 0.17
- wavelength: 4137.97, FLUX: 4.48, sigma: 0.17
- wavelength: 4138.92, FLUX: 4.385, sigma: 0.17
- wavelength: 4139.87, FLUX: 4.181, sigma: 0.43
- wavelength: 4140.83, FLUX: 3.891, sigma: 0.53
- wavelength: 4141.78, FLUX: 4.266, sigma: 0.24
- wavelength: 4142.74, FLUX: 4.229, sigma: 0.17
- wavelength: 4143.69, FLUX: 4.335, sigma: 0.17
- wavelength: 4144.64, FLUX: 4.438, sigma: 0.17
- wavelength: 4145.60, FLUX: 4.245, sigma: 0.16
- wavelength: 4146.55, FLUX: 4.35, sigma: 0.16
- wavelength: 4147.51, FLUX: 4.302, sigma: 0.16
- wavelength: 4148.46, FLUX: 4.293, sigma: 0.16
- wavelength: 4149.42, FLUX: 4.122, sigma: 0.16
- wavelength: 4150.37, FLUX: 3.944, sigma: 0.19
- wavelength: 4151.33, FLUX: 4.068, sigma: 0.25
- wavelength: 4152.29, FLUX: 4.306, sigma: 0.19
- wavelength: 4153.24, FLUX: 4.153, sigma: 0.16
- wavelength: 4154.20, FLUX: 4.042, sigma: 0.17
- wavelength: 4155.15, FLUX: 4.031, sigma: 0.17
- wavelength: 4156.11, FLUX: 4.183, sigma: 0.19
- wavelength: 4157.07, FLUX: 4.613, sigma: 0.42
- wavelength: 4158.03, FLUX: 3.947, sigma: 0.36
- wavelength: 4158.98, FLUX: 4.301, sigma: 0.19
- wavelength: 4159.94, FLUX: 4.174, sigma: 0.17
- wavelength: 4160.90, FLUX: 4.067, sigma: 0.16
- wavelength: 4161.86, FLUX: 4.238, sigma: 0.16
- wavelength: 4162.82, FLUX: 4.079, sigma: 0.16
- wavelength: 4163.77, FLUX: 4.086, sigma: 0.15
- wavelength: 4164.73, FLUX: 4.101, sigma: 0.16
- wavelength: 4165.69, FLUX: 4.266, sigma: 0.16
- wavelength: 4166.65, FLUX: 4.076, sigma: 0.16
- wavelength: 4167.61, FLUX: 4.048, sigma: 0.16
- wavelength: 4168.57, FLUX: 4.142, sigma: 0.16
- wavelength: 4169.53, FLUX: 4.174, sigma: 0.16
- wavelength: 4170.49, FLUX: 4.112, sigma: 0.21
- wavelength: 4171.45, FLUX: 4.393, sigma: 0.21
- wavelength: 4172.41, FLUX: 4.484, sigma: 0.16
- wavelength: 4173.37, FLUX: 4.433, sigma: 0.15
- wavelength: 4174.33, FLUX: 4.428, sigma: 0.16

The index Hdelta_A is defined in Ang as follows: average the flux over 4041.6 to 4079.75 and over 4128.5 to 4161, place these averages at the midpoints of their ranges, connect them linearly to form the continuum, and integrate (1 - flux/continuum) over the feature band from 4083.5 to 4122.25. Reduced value -2.7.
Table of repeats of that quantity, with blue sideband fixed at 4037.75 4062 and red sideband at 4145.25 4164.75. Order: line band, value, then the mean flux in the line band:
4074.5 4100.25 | -1.46 Ang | 4.56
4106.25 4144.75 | -2.59 Ang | 4.52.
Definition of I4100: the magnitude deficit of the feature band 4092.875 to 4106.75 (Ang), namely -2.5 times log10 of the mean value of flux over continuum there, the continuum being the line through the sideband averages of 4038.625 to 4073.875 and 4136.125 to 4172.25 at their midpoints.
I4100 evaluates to -0.08 mag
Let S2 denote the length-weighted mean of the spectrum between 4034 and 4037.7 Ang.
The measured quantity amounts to 4.29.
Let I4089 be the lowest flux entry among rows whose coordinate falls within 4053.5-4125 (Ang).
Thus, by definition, 3.751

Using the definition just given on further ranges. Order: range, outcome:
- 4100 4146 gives 3.891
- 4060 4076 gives 4.082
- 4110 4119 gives 4.337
